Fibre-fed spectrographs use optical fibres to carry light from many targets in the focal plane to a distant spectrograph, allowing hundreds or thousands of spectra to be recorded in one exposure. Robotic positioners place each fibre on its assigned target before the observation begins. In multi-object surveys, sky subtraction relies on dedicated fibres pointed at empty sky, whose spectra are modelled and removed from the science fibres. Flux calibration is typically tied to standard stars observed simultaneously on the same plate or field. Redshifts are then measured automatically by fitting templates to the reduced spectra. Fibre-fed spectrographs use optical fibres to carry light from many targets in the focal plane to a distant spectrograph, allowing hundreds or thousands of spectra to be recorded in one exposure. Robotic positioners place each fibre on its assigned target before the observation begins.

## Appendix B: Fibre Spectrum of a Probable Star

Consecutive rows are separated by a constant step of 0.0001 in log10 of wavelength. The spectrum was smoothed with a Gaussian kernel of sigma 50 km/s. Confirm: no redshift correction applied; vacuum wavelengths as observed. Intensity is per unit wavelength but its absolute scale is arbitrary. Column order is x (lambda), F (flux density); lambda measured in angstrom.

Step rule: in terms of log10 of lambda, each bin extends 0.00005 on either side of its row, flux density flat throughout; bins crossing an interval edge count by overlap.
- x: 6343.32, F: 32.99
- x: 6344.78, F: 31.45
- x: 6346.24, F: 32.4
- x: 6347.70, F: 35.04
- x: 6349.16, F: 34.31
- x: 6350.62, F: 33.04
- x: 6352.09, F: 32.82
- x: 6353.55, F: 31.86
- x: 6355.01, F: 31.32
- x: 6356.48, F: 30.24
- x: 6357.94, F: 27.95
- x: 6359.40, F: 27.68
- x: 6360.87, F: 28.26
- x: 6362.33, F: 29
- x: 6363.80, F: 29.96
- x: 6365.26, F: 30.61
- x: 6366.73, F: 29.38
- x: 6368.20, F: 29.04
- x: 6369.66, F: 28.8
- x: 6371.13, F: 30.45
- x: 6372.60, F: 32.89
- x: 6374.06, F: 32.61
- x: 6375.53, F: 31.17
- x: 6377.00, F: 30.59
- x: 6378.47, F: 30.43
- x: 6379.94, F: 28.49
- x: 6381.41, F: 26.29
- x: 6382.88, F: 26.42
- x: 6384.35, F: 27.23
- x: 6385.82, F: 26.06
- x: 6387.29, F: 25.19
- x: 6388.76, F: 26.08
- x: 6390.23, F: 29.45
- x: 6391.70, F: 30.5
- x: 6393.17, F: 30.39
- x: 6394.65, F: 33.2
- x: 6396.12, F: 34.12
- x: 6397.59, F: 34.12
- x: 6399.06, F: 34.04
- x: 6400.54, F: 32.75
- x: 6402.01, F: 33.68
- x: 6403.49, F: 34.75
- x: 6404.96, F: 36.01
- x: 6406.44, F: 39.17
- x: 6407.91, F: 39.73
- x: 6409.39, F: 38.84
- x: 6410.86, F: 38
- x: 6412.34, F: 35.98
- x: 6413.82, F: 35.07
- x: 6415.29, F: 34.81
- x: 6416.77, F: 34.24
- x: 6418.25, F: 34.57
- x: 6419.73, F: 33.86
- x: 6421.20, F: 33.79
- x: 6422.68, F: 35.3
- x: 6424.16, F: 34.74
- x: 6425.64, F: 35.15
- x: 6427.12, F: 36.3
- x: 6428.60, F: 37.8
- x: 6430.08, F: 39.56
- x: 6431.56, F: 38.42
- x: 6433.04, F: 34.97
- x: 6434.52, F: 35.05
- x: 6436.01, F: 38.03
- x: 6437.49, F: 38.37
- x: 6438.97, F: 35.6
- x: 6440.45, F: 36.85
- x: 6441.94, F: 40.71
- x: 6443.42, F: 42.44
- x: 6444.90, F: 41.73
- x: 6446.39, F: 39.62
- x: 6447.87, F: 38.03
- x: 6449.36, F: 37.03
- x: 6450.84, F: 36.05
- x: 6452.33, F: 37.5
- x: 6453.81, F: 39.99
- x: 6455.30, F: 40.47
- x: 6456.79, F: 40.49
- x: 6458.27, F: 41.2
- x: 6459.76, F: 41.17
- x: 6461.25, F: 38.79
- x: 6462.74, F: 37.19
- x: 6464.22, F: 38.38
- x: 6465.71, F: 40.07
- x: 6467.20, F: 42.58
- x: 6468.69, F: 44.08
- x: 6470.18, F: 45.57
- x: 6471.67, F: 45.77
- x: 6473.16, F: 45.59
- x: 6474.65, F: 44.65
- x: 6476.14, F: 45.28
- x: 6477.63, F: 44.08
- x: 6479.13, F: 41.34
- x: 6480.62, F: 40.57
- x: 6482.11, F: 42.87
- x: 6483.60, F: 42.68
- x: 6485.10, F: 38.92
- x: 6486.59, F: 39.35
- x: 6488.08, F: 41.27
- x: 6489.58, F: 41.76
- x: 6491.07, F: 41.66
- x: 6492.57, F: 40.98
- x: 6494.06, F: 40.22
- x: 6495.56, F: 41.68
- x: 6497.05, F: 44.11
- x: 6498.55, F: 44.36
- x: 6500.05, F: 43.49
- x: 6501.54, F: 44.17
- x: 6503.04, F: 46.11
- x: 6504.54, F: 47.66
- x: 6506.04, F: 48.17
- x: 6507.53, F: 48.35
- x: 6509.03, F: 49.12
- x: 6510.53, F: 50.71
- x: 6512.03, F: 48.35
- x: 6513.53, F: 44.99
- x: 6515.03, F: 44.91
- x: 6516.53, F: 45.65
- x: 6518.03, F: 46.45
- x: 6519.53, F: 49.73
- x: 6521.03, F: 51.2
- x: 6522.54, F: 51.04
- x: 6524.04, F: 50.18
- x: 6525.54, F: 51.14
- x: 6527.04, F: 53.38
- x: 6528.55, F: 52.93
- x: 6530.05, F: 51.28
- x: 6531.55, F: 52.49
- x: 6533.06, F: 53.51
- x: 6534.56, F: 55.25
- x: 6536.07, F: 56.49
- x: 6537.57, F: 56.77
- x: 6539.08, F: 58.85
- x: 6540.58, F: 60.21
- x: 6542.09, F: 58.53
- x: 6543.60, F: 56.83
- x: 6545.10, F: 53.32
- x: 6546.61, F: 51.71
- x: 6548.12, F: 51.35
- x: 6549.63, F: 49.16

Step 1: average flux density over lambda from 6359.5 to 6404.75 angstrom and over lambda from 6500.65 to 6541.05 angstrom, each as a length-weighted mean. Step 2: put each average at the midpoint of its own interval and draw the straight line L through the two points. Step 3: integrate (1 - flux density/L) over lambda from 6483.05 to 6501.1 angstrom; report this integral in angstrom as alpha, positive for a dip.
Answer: 1.8 angstrom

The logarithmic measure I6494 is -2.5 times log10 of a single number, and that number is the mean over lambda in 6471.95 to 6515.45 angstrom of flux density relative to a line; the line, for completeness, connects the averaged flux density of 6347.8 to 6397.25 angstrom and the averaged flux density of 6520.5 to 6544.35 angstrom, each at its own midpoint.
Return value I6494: 0.104 mag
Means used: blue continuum 30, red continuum 54.4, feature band 44.1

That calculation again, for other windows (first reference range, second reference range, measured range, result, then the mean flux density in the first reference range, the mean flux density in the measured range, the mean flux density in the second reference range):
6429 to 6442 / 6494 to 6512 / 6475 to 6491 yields 0.04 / 37.3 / 41.9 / 46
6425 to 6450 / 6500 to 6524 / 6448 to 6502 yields 0.04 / 38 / 41.5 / 47.7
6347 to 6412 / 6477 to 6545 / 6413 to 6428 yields 0.05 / 31.4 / 34.8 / 47.9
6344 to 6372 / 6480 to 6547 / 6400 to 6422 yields 0.03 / 30.7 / 35.7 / 48.3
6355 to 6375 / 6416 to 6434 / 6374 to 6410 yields 0.03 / 29.8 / 31.6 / 35.7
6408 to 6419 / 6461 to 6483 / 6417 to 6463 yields 0.04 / 36.1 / 37.7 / 42.5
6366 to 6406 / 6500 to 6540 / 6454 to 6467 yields 0.04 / 30.6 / 39.8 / 50.3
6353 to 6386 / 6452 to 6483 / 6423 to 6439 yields 0.01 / 29.5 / 36.7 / 41.9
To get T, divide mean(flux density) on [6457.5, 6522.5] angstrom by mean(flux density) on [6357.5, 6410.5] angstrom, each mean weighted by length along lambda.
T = 1.41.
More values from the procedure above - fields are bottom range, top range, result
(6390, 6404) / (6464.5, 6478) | 1.34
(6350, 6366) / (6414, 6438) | 1.19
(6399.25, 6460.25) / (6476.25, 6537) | 1.25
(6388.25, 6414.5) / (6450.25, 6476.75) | 1.21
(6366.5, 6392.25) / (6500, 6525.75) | 1.66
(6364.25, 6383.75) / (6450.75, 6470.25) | 1.35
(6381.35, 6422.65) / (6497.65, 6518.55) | 1.41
